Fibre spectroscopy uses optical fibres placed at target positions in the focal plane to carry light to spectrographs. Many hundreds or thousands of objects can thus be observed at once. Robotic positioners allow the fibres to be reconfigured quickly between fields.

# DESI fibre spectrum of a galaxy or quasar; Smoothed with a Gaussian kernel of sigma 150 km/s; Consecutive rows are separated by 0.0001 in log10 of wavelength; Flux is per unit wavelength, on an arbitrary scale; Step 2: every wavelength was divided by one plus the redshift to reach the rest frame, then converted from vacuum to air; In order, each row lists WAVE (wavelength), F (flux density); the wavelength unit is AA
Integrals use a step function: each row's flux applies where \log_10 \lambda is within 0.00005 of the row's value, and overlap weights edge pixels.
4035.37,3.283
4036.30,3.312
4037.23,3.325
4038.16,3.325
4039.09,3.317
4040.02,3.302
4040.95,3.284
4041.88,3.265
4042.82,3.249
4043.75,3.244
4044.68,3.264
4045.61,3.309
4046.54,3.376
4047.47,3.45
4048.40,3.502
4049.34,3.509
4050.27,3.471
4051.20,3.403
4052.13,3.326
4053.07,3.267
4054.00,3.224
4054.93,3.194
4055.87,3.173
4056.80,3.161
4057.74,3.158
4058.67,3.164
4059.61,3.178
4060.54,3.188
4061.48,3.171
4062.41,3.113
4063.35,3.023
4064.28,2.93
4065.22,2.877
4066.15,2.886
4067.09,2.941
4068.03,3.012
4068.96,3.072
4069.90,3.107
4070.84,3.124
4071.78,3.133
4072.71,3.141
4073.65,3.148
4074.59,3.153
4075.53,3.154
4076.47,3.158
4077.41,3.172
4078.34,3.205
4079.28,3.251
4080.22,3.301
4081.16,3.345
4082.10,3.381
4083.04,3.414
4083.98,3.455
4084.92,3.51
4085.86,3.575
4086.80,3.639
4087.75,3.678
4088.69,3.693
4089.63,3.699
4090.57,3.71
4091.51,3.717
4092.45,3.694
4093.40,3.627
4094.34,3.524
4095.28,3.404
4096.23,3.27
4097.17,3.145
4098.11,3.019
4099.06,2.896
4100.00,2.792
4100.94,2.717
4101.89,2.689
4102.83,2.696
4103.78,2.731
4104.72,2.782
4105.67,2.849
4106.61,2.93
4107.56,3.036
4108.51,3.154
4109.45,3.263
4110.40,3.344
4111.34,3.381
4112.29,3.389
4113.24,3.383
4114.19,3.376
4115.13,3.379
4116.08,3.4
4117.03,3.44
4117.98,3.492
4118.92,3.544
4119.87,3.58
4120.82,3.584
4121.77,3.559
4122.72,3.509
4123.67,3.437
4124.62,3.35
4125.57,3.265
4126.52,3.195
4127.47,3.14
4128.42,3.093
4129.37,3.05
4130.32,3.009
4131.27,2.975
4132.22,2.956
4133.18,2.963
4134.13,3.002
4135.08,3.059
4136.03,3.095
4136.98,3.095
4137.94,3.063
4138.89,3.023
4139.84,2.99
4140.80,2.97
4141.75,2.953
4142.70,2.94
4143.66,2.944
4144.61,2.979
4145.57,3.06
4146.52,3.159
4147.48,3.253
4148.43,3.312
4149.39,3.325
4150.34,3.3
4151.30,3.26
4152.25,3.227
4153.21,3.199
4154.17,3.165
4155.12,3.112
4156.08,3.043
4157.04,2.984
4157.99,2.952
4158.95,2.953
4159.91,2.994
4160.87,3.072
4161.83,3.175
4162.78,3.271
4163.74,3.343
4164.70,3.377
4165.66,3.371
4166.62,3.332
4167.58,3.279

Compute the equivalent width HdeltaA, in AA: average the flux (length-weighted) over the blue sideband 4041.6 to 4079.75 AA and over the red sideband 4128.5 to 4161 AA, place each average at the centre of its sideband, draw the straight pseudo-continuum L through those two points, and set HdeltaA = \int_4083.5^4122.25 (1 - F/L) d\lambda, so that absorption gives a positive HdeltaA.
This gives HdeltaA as -2.22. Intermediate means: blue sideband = 3.19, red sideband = 3.07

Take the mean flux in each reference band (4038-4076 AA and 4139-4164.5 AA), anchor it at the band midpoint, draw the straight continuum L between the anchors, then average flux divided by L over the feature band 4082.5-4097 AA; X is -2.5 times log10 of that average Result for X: -0.13 mag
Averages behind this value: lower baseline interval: 3.2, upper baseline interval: 3.11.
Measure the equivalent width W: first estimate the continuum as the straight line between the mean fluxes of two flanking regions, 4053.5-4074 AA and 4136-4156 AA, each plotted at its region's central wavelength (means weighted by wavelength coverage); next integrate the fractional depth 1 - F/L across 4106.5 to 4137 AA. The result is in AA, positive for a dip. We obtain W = -1.50 AA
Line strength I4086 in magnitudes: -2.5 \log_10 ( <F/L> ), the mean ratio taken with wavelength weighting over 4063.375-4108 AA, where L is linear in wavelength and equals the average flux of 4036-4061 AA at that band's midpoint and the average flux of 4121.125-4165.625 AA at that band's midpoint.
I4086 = 0.01 mag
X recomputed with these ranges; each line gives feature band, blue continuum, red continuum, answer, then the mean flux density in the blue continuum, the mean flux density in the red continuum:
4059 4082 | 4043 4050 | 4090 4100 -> 0.09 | 3.38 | 3.38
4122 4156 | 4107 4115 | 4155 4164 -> 0.01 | 3.29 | 3.08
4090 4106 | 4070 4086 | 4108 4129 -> 0.06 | 3.26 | 3.37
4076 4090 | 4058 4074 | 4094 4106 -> -0.14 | 3.07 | 2.96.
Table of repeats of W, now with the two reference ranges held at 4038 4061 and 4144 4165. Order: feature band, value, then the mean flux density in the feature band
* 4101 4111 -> 0.85 AA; 2.94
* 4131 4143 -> 0.65 AA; 3.01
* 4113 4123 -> -0.86 AA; 3.48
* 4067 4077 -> 0.47 AA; 3.11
